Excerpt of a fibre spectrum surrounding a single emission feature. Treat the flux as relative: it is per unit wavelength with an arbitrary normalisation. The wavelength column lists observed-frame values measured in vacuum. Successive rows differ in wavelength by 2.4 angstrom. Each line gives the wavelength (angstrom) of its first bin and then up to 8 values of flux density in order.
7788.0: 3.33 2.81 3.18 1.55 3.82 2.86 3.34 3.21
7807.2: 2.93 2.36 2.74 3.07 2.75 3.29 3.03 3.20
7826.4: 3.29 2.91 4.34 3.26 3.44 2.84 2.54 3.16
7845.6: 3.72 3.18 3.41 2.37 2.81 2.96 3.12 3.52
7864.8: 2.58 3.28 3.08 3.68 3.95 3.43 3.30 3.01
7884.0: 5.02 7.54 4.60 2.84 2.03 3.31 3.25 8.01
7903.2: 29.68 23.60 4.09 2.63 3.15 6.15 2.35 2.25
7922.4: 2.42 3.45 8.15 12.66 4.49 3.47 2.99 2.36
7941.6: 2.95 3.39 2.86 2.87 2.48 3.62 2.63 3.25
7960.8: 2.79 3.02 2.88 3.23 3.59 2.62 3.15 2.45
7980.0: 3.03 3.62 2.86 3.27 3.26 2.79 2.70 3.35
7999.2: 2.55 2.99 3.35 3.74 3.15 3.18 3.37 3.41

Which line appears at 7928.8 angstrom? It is [N II] 6583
